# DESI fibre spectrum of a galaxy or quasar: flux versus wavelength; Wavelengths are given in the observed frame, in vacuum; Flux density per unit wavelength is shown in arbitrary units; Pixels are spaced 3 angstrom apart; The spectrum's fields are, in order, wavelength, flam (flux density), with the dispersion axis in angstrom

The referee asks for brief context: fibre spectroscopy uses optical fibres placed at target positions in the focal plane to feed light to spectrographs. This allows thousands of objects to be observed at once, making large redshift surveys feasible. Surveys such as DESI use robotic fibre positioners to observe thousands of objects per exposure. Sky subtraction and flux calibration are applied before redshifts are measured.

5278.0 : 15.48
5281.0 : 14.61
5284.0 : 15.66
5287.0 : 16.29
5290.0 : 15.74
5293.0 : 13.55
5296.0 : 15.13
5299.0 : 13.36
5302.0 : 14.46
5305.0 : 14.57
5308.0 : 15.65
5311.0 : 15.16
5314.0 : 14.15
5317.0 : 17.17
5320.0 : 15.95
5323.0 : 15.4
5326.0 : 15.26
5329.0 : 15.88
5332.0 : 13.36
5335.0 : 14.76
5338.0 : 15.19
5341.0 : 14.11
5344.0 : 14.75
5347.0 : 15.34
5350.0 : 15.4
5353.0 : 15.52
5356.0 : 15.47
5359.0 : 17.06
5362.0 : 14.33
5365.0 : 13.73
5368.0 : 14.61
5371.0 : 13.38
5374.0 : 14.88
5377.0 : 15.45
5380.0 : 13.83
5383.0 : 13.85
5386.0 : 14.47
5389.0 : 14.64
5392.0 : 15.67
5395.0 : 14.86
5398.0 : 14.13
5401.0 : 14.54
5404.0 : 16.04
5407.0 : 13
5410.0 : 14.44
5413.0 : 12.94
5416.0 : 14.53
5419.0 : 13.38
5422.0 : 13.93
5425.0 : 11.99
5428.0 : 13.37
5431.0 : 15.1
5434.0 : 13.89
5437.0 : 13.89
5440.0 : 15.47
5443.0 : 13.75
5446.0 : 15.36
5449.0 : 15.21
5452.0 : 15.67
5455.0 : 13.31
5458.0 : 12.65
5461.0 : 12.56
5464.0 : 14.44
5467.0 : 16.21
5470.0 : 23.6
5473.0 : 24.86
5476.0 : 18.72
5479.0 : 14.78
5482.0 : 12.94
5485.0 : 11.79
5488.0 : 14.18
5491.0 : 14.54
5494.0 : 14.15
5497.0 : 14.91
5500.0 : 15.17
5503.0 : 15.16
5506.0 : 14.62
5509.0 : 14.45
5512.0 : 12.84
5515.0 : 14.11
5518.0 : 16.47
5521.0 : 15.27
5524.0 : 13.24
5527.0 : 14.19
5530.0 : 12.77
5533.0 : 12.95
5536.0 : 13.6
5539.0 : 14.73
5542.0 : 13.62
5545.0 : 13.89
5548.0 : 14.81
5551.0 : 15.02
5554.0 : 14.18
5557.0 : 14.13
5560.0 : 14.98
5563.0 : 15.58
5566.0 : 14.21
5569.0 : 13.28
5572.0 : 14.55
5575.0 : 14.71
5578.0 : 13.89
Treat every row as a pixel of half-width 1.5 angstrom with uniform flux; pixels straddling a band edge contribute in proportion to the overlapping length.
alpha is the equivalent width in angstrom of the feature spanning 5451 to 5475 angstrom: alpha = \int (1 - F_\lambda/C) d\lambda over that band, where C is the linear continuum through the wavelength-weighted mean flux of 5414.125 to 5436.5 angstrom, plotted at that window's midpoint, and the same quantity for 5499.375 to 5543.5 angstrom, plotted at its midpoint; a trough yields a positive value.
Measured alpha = -4.8 angstrom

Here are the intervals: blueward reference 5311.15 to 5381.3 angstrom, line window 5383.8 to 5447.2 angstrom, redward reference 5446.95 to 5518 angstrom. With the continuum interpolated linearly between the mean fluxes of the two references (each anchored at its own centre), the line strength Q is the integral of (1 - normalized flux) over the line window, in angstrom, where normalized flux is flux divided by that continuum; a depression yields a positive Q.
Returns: 3.8 angstrom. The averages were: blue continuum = 15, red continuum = 15.3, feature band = 14.2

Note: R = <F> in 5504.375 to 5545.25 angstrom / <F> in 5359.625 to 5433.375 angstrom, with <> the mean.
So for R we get 0.99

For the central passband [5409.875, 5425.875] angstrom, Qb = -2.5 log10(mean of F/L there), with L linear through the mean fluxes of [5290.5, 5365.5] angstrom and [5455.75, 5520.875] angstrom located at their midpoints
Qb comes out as 0.13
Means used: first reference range 15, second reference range 15.4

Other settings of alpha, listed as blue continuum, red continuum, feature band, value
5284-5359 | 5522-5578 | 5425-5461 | 1.1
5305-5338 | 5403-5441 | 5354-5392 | -0.3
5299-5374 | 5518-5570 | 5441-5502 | -4.0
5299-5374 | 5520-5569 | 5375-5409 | 0.4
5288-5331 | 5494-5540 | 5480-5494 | 0.9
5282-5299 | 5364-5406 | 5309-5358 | -1.2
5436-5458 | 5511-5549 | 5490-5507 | -0.6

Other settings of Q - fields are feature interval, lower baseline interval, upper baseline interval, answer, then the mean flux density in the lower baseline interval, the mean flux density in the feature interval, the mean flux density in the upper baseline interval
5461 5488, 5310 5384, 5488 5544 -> -4.3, 15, 16.7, 14.3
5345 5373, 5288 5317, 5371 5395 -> -0.6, 14.8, 15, 14.6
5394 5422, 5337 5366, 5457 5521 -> 1.9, 15.1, 14.2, 15.4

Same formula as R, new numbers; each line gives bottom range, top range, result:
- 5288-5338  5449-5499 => 1.04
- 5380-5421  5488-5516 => 1.01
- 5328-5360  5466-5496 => 1.09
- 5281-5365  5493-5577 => 0.95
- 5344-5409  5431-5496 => 1.04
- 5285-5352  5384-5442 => 0.95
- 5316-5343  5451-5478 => 1.11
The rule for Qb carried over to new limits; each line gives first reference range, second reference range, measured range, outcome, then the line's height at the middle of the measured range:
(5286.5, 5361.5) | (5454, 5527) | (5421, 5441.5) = 0.09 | 15.2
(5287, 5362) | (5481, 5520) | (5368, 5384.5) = 0.04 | 14.9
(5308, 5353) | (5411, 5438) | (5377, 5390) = 0.00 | 14.3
